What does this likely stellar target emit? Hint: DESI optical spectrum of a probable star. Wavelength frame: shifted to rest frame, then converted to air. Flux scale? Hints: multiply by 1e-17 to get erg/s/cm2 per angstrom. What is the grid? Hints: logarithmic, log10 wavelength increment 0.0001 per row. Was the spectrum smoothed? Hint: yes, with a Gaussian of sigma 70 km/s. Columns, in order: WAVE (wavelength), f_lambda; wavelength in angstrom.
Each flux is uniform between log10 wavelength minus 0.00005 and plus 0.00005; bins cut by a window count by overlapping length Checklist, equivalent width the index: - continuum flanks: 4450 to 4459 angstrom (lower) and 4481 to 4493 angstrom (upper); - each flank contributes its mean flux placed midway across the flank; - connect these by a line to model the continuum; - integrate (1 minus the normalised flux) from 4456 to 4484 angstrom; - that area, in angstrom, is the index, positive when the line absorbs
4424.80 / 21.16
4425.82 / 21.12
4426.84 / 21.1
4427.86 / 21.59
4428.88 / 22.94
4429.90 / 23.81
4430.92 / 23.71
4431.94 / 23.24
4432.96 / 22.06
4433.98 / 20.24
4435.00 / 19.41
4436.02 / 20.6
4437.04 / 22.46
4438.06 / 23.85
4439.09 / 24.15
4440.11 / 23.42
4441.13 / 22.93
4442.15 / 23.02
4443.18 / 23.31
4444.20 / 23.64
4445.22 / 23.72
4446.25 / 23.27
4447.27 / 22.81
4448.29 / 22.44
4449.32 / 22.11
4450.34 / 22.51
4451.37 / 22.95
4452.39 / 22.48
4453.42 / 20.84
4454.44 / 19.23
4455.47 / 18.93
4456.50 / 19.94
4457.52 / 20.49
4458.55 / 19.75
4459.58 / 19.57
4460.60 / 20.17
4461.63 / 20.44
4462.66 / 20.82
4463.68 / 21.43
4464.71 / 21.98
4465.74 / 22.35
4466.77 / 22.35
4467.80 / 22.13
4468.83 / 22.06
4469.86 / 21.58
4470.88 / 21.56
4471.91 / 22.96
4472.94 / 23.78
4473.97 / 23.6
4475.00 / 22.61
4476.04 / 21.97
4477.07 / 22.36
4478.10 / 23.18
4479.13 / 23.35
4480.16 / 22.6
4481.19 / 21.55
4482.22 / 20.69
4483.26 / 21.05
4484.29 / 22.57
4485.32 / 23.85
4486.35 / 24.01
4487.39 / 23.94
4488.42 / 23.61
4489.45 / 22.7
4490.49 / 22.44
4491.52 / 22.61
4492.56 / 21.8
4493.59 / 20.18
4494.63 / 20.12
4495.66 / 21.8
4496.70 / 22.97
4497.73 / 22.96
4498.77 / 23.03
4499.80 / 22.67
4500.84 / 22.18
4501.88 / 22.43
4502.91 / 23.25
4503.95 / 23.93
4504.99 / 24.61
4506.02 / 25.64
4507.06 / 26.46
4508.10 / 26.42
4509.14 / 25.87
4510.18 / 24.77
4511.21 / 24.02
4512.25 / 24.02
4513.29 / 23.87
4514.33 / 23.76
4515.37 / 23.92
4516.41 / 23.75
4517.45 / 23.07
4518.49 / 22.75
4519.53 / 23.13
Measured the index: -0.1 angstrom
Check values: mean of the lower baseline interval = 20.8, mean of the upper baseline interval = 22.6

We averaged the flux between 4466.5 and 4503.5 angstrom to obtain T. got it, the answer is 22.5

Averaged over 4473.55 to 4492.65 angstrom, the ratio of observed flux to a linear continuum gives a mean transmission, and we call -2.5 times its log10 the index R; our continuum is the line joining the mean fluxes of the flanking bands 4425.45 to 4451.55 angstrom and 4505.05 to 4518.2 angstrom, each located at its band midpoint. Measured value 0.05 mag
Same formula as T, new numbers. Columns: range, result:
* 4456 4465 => 20.5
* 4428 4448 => 22.8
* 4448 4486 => 21.7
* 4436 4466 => 21.9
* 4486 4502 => 22.4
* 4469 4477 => 22.5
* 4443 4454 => 22.7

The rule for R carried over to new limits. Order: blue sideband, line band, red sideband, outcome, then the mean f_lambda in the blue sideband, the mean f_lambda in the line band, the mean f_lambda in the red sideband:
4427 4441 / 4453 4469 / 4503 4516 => 0.12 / 22.4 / 20.8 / 24.7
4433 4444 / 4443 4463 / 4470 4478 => 0.05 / 22.4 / 21.4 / 22.7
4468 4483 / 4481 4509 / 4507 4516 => 0.03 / 22.4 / 23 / 24.7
